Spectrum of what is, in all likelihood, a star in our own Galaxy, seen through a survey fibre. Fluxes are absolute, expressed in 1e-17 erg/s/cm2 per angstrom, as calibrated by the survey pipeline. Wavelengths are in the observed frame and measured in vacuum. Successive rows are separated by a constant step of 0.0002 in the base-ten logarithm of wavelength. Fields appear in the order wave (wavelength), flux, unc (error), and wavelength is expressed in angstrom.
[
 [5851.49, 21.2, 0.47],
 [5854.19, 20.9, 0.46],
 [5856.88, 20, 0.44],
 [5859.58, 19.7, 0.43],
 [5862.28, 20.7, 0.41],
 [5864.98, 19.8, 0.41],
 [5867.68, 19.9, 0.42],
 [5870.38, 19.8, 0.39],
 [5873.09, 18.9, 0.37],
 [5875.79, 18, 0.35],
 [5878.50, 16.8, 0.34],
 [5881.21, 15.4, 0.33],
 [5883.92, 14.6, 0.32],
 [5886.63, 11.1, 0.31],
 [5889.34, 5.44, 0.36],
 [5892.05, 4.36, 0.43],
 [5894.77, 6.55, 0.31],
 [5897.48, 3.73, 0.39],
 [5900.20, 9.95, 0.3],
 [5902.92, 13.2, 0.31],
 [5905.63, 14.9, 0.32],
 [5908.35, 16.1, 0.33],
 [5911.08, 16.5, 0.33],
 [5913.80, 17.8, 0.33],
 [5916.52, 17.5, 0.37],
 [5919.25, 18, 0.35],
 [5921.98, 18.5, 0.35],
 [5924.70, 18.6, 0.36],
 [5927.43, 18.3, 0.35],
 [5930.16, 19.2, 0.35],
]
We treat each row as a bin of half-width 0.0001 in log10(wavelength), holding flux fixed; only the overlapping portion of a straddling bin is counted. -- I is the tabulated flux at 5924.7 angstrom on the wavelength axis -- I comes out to 18.6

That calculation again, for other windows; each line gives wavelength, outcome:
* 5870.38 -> 19.8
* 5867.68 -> 19.9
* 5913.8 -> 17.8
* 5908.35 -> 16.1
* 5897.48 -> 3.73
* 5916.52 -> 17.5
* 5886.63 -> 11.1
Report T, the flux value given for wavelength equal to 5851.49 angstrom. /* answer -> 21.2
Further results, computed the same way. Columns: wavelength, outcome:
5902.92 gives 13.2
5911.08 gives 16.5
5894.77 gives 6.55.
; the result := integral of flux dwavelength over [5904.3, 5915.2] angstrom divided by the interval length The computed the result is 16.3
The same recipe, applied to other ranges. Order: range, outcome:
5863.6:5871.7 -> 19.8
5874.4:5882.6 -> 16.7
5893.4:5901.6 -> 6.77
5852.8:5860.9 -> 20.2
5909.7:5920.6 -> 17.4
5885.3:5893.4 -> 6.96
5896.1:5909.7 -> 11.6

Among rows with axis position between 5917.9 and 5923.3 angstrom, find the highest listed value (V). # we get 18.5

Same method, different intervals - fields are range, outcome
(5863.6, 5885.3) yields 19.9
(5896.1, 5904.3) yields 13.2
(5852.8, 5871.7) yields 20.9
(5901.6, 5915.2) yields 17.8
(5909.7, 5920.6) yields 18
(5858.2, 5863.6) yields 20.7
